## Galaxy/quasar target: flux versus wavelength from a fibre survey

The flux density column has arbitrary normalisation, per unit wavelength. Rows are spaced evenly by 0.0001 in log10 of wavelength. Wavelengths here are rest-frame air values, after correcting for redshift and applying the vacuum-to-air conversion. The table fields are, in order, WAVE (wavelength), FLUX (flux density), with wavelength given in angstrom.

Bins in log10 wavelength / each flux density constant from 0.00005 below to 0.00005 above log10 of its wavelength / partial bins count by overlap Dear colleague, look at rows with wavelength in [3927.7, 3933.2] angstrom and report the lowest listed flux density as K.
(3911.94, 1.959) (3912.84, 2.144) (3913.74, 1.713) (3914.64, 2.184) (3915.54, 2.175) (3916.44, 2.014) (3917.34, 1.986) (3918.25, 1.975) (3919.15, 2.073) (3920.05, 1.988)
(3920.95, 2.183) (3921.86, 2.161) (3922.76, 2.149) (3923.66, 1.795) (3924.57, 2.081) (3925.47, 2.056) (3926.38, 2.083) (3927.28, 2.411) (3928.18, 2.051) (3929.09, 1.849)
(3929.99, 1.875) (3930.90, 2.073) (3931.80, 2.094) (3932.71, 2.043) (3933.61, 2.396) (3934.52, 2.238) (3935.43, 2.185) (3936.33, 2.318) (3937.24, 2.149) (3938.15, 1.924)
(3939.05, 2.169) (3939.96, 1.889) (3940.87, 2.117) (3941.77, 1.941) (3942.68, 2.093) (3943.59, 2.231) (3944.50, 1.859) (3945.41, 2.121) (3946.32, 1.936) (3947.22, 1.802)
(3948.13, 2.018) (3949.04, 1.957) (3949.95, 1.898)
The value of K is 1.849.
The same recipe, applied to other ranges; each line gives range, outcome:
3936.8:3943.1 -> 1.889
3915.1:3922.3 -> 1.975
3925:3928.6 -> 2.051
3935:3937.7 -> 2.149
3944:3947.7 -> 1.802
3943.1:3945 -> 1.859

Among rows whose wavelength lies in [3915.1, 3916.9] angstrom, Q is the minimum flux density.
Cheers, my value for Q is 2.014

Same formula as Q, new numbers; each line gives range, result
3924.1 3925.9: 2.056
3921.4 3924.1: 1.795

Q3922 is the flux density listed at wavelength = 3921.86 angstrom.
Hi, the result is 2.161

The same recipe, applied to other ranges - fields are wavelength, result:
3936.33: 2.318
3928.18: 2.051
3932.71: 2.043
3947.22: 1.802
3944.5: 1.859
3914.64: 2.184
